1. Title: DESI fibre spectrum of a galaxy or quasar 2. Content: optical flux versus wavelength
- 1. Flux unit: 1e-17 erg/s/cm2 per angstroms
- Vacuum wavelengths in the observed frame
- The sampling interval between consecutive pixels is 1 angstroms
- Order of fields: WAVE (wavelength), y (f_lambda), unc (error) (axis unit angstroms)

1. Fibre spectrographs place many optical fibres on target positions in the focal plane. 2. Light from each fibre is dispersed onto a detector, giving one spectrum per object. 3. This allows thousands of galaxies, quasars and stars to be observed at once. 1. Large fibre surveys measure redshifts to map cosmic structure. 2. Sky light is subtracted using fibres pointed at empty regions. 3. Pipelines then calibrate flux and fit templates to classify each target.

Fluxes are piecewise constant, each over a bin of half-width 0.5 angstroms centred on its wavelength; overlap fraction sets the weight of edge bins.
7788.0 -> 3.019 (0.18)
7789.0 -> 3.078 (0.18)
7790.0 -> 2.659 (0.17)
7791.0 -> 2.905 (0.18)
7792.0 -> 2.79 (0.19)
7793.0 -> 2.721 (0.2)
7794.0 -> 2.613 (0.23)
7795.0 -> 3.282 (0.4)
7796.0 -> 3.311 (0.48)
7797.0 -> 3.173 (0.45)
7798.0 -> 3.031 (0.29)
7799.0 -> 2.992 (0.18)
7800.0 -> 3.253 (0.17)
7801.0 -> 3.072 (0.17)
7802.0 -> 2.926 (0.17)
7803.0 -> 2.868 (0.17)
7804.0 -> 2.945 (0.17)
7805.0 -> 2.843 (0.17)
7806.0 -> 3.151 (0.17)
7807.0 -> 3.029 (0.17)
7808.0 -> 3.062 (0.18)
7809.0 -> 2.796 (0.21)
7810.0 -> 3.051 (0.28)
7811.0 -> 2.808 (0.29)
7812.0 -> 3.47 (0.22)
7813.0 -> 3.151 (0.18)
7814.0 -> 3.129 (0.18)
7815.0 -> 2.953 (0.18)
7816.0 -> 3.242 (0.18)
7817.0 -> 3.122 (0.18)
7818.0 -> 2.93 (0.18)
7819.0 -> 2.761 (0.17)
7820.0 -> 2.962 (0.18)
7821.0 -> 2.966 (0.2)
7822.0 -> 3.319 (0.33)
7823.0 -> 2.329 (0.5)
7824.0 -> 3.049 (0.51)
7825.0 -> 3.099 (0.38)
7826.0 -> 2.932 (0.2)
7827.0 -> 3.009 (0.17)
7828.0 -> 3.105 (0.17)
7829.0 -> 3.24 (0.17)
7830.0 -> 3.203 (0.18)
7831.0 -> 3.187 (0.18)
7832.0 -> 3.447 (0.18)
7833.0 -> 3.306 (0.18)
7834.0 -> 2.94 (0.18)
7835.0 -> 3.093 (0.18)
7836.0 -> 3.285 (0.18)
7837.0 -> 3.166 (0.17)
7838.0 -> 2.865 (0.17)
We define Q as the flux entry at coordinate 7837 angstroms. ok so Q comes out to 3.166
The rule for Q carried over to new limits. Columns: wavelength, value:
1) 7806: 3.151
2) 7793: 2.721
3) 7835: 3.093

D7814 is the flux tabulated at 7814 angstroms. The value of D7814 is 3.129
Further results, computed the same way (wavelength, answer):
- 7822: 3.319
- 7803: 2.868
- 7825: 3.099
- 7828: 3.105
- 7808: 3.062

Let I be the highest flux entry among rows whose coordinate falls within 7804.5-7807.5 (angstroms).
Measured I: 3.151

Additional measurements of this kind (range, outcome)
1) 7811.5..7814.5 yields 3.47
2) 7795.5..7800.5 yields 3.311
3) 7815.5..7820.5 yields 3.242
